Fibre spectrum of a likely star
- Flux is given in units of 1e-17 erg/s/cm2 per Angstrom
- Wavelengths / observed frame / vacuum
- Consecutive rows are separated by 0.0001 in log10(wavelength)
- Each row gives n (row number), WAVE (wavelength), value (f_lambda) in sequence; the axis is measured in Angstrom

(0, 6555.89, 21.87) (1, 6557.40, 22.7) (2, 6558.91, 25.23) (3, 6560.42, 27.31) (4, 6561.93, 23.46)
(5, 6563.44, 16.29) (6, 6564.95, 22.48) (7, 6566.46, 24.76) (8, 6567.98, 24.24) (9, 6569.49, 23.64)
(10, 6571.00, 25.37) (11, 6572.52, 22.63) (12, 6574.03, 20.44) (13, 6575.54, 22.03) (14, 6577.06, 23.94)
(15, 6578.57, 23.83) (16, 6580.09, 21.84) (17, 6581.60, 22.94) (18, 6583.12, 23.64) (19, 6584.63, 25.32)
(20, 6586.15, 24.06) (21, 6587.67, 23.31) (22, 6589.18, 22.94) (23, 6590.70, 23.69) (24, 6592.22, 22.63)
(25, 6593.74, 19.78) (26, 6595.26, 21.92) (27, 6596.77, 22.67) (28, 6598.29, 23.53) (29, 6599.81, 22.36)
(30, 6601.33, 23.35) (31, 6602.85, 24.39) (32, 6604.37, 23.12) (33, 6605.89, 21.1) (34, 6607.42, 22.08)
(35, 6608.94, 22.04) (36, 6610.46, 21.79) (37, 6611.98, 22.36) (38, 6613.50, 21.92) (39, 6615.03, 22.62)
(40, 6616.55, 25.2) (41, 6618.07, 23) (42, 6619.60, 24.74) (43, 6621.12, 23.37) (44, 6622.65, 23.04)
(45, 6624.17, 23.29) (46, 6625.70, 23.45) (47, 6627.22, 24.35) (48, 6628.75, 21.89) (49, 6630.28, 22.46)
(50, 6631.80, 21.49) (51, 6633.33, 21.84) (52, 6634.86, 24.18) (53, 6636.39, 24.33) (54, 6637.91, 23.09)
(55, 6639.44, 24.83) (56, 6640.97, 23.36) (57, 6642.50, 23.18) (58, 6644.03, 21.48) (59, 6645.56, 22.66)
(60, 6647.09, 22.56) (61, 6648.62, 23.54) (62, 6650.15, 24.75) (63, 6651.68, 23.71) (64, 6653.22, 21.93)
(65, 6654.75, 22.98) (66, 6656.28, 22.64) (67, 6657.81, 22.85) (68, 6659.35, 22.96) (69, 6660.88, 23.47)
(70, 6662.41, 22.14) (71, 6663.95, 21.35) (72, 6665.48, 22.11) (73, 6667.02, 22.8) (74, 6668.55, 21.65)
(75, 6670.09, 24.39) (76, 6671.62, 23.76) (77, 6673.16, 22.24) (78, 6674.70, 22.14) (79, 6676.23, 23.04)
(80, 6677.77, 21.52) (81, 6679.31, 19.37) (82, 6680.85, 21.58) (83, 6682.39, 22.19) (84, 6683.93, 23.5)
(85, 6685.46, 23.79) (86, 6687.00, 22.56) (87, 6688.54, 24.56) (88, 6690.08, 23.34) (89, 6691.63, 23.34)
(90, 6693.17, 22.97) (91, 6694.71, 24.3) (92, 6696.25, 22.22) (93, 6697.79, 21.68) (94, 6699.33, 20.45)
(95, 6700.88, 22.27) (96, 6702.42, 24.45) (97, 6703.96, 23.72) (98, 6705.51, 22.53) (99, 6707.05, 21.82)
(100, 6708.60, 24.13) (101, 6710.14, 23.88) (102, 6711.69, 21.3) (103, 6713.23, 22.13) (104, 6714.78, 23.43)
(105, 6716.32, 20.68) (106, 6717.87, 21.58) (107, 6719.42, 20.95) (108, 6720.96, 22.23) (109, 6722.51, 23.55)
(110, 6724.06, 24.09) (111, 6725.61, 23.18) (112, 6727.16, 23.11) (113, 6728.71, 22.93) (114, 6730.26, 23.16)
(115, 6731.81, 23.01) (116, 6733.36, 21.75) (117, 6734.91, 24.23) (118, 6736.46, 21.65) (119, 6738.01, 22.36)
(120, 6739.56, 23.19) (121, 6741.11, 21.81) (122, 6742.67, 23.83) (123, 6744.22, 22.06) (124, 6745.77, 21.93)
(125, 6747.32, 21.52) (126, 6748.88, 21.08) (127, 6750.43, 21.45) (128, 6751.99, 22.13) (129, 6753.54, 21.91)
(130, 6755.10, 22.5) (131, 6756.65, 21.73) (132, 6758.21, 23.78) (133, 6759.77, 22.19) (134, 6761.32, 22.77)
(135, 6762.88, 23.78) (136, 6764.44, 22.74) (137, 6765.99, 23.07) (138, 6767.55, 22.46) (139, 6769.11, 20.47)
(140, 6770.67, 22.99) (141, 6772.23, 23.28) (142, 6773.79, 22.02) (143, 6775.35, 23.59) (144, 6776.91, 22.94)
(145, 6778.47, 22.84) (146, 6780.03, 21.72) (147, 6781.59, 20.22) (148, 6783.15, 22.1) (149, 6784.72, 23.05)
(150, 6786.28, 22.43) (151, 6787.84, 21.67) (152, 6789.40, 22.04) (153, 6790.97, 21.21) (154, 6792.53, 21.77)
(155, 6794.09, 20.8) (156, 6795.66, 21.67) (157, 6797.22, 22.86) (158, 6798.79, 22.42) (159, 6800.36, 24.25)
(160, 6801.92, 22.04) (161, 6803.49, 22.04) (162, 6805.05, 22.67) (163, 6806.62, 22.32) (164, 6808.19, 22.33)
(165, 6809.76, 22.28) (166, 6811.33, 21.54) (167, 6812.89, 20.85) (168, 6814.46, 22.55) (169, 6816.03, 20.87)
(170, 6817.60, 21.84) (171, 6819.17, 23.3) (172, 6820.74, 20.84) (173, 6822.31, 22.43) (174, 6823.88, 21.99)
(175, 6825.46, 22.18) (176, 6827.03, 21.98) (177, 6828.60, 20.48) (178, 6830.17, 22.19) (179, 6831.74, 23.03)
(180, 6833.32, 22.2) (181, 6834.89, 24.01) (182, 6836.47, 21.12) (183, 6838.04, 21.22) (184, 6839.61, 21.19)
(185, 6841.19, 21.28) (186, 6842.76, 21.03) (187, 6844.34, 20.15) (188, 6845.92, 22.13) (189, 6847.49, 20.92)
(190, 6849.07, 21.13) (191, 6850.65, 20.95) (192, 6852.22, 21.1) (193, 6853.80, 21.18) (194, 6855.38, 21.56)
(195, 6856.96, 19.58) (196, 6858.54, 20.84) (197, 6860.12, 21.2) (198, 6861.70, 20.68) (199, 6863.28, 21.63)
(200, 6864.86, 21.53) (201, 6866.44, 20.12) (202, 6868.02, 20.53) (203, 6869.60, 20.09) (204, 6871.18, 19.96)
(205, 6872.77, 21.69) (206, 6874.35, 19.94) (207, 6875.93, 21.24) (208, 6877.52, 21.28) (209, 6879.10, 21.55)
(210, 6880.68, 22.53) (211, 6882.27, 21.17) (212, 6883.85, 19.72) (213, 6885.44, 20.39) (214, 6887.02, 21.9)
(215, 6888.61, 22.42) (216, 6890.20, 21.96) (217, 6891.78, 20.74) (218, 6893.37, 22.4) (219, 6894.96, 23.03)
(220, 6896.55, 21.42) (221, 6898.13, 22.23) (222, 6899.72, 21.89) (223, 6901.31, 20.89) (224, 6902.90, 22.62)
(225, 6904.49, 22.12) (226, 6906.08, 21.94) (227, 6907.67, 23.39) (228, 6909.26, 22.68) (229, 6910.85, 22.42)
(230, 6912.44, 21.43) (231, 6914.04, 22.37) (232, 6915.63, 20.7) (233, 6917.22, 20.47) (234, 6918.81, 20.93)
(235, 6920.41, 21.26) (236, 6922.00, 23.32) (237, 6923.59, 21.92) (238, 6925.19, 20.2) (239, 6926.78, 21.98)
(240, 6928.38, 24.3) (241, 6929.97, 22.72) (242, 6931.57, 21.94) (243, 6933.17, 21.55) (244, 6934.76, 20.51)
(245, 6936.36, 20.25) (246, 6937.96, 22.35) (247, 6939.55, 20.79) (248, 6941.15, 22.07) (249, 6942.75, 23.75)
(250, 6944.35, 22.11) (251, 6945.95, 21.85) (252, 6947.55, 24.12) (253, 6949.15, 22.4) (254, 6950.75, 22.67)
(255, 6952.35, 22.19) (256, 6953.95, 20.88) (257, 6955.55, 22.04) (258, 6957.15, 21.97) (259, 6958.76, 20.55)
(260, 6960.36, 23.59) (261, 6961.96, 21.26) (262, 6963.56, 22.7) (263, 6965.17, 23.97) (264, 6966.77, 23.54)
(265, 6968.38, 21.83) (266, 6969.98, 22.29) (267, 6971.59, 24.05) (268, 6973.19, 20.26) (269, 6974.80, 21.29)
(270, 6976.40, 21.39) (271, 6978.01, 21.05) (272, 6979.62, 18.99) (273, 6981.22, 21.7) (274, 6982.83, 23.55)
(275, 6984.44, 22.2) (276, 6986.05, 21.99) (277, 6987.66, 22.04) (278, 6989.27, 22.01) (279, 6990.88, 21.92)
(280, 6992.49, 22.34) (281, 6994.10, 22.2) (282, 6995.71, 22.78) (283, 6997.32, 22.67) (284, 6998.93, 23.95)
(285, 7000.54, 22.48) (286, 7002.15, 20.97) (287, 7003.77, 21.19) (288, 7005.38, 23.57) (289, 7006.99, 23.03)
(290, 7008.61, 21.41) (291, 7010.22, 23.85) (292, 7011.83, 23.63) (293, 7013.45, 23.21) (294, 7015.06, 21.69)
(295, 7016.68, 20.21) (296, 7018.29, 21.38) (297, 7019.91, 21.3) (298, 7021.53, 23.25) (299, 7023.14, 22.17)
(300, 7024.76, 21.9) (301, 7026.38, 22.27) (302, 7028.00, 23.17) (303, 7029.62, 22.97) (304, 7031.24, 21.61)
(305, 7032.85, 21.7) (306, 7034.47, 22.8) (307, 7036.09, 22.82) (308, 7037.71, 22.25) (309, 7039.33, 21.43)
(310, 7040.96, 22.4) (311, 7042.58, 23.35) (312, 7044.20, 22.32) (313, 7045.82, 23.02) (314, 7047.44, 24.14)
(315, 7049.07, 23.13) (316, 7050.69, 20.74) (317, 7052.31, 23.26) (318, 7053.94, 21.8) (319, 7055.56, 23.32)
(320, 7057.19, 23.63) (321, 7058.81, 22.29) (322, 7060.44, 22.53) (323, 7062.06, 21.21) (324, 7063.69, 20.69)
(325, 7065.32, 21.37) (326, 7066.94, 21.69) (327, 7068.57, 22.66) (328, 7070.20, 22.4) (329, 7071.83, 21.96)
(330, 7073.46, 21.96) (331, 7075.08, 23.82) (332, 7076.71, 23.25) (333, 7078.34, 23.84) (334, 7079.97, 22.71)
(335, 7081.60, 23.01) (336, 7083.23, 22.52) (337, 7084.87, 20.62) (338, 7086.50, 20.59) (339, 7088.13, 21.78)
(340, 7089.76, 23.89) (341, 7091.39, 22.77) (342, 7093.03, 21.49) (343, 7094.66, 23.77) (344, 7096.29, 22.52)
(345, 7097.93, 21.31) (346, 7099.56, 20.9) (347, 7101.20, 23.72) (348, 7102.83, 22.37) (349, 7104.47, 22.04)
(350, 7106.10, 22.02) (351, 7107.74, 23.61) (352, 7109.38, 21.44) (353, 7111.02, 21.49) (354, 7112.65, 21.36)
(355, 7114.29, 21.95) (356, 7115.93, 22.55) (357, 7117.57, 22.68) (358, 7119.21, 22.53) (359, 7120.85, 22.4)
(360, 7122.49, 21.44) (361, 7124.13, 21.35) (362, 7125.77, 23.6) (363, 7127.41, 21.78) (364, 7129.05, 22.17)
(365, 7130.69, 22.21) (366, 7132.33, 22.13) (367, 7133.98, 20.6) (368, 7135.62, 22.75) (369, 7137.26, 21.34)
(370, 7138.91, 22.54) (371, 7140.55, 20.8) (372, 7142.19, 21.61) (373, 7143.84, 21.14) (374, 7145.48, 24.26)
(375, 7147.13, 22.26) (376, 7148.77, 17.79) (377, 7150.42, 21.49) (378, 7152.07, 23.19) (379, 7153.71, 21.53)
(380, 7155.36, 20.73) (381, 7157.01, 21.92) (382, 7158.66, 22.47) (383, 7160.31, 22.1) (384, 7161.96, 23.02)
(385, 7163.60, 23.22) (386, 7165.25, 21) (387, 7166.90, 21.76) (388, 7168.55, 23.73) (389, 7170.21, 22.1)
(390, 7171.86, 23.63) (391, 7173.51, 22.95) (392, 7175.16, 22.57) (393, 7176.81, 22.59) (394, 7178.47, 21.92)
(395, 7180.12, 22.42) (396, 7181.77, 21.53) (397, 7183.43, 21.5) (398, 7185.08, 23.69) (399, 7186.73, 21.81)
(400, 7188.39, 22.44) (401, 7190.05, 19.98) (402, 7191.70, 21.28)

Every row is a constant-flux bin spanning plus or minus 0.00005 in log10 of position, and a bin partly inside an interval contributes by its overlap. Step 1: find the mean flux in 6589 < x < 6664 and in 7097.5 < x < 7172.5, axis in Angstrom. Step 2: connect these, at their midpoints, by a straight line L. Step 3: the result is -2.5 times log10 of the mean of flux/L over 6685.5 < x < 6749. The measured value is 0.00 mag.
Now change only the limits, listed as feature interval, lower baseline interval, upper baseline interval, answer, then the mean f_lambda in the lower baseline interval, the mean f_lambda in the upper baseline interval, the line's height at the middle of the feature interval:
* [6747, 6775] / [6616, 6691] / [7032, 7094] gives 0.02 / 22.9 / 22.4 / 22.8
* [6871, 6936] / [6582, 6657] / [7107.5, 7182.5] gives 0.04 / 23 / 22.1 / 22.5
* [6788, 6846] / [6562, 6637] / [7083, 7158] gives 0.03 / 22.9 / 22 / 22.5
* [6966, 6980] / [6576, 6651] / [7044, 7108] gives 0.04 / 23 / 22.4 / 22.5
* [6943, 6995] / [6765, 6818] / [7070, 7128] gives 0.01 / 22.2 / 22.3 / 22.3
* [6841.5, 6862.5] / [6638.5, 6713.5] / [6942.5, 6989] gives 0.07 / 22.8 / 22.1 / 22.4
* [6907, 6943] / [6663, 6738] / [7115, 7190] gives 0.03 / 22.6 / 22.1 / 22.4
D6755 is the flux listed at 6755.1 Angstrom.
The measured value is 22.5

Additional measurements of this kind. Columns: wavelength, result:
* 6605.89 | 21.1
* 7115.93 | 22.55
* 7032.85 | 21.7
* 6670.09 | 24.39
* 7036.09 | 22.82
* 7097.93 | 21.31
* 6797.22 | 22.86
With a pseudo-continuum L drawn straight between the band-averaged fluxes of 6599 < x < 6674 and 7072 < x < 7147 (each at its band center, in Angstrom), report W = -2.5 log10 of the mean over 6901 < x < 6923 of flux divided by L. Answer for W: 0.03 mag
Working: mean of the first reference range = 22.9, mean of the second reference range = 22.2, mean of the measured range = 21.9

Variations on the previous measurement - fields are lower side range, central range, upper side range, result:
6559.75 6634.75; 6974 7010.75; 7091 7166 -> 0.01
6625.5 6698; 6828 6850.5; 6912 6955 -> 0.03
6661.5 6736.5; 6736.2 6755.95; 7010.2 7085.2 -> 0.02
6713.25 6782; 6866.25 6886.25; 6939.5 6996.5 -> 0.07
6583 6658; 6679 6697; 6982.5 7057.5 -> 0.00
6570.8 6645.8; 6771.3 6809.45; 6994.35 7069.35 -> 0.02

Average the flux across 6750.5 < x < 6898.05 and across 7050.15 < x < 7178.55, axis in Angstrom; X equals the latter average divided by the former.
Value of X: 1.02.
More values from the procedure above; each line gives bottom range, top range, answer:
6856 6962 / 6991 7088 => 1.03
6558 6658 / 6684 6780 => 0.98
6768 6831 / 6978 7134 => 1.01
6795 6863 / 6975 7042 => 1.02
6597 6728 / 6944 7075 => 0.98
